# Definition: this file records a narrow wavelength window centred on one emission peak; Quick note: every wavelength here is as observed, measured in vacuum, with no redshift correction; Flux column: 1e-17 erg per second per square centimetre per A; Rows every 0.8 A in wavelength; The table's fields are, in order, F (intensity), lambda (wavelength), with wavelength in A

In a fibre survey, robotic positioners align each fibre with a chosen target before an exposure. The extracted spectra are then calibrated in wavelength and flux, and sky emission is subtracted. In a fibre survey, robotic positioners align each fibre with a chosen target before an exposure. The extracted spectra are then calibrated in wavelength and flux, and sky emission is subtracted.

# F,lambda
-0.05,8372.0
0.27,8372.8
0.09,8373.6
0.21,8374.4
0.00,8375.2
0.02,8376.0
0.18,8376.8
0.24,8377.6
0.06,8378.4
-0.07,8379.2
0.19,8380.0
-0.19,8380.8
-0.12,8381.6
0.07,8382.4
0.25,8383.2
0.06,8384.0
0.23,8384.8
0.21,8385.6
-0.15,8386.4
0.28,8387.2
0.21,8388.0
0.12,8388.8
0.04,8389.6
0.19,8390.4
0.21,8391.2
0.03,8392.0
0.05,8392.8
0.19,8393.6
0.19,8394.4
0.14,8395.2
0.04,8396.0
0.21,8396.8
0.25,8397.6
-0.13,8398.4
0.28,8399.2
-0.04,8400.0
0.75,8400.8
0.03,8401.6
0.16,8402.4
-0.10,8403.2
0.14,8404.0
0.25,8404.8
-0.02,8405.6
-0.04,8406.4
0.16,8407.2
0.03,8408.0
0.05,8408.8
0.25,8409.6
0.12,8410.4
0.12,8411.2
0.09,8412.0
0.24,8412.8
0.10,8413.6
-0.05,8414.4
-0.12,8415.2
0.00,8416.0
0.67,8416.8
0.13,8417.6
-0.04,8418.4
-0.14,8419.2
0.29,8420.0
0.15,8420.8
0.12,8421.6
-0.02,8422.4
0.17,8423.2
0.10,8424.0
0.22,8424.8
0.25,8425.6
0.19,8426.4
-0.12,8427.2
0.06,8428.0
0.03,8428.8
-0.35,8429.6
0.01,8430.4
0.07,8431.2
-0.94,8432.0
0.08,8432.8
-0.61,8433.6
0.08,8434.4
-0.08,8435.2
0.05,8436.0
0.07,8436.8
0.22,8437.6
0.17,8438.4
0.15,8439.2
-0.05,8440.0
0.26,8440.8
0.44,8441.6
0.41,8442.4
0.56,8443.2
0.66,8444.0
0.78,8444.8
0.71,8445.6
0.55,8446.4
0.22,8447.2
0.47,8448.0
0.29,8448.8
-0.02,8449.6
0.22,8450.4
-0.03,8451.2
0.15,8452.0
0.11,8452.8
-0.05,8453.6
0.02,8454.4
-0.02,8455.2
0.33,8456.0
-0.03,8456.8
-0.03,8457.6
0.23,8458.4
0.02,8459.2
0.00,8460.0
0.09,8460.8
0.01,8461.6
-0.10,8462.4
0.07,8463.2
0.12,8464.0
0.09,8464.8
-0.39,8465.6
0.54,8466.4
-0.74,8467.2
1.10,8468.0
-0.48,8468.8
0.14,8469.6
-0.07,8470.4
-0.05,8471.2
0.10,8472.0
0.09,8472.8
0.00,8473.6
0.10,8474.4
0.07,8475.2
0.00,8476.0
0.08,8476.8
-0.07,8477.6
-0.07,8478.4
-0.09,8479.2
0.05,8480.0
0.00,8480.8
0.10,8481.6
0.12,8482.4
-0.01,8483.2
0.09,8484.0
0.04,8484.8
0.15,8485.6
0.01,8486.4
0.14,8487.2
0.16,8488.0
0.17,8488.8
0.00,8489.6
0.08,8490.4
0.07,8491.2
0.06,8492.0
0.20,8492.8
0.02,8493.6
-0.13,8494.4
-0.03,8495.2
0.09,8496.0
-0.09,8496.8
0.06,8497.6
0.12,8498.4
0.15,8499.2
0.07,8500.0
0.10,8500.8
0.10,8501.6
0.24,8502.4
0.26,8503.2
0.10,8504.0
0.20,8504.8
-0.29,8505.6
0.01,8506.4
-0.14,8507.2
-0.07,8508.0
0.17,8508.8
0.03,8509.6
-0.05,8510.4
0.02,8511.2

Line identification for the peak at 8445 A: H-gamma 4340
